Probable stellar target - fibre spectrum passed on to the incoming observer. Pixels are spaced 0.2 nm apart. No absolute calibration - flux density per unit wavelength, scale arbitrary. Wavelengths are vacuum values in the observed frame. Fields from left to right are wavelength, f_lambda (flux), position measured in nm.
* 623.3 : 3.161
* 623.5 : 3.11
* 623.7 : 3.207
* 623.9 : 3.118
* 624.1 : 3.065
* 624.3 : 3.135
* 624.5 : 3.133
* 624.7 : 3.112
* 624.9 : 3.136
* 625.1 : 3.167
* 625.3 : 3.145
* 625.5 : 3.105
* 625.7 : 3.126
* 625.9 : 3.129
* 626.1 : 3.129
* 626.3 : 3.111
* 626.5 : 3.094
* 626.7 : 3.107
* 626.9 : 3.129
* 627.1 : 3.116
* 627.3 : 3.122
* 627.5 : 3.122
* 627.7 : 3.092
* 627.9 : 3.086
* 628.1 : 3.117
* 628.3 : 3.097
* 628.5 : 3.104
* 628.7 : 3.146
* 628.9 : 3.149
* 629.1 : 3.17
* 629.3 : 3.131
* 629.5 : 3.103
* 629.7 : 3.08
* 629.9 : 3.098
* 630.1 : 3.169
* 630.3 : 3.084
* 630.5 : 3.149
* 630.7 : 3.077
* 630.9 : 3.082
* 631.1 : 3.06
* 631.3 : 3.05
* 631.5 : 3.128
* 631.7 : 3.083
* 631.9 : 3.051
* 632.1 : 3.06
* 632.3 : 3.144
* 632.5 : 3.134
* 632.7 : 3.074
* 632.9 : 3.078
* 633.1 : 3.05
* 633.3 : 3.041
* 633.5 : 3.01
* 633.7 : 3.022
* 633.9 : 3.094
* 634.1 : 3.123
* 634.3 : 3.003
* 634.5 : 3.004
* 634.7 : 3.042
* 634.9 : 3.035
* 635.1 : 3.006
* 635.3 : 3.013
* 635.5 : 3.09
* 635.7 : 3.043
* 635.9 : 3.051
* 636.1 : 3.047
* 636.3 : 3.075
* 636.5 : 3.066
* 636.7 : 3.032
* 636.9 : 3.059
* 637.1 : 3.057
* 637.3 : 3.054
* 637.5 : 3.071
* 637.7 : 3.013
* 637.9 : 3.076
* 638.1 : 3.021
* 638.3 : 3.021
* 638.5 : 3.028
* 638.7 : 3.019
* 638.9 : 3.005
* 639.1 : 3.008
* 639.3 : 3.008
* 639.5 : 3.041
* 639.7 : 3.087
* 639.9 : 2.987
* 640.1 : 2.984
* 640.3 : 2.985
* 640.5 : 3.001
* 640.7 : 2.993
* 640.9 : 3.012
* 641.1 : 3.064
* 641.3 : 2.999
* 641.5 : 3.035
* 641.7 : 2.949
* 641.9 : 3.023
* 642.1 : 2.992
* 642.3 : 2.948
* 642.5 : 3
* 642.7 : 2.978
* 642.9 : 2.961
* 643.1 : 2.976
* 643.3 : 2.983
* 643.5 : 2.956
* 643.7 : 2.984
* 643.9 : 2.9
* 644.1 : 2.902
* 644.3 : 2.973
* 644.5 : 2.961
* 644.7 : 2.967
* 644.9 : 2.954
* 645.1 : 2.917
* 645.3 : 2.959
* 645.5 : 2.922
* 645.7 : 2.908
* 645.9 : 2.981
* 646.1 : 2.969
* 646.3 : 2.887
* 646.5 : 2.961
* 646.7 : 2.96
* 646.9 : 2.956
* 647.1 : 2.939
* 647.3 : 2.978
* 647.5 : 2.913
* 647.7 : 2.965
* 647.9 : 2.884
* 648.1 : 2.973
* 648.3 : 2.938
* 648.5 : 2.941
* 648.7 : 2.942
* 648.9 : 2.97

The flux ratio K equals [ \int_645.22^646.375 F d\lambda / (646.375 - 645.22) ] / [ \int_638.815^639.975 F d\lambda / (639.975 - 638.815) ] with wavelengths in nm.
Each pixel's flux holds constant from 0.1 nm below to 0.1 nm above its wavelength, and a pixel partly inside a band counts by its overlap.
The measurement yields 1.0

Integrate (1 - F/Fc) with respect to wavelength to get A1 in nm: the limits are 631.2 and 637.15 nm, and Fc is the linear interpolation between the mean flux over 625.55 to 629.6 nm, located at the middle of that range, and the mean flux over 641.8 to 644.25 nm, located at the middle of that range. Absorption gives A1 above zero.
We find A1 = -0.01 nm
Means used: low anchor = 3.12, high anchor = 2.97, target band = 3.06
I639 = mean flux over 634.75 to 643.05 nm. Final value 3.02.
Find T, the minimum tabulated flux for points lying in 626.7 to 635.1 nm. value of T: 3.003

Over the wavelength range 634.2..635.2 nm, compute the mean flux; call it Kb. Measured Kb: 3.02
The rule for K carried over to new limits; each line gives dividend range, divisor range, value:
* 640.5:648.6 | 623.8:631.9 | 0.95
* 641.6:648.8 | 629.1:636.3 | 0.96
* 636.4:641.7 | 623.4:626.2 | 0.97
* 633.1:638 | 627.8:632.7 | 0.98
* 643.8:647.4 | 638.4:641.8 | 0.98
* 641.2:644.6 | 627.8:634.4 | 0.96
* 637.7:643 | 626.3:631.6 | 0.97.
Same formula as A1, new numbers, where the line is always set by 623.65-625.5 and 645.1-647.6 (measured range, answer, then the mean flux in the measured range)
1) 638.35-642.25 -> -0.02 nm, 3.01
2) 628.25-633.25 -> -0.04 nm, 3.1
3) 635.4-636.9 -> -0.01 nm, 3.06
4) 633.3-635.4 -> 0.01 nm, 3.04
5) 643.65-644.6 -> 0.01 nm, 2.94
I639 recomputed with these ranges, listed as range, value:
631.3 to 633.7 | 3.07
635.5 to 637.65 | 3.06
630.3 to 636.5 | 3.06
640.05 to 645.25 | 2.98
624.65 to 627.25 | 3.12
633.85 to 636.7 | 3.05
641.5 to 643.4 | 2.98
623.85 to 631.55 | 3.11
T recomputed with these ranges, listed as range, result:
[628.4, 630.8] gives 3.077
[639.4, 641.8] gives 2.949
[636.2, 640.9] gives 2.984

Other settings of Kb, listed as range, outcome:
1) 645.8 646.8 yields 2.95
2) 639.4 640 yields 3.04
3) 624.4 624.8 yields 3.12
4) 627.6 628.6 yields 3.1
